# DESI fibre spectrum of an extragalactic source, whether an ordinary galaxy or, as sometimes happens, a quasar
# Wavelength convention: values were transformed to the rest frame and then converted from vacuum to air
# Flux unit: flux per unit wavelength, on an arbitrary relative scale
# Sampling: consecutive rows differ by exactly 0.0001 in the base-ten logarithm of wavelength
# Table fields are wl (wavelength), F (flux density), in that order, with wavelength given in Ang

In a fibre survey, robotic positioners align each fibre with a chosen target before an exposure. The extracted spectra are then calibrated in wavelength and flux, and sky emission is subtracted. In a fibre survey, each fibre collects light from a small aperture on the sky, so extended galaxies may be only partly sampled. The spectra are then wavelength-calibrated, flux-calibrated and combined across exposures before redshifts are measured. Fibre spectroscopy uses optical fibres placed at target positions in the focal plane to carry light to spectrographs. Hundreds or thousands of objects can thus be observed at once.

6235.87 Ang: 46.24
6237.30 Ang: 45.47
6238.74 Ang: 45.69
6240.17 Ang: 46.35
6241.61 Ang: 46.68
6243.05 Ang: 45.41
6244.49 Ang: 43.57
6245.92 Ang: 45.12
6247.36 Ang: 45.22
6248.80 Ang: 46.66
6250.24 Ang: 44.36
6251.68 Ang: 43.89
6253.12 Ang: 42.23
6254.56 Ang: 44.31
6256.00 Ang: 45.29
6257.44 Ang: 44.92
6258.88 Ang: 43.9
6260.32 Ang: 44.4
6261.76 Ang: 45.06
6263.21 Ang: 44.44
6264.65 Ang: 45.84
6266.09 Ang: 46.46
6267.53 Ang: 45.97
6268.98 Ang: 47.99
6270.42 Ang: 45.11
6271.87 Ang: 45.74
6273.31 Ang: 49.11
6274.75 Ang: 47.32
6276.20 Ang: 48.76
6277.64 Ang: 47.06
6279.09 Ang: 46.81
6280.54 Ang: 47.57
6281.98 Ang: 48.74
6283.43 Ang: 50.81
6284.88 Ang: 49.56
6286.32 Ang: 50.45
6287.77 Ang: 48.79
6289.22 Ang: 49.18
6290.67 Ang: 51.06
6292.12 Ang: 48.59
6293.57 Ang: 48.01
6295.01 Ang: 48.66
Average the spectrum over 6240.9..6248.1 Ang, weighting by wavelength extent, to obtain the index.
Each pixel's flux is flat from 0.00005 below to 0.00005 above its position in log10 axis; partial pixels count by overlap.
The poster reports 45.2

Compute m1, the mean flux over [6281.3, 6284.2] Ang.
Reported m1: 49.7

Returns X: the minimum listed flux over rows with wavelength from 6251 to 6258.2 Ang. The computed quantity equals 42.23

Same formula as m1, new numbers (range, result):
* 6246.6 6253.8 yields 44.5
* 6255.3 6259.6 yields 44.7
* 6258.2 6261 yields 44.2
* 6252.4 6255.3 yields 43.3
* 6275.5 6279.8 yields 47.5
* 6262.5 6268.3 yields 45.7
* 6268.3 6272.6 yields 46.3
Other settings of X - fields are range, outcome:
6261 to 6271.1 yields 44.44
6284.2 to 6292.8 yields 48.59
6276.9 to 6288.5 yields 46.81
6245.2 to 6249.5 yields 45.12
